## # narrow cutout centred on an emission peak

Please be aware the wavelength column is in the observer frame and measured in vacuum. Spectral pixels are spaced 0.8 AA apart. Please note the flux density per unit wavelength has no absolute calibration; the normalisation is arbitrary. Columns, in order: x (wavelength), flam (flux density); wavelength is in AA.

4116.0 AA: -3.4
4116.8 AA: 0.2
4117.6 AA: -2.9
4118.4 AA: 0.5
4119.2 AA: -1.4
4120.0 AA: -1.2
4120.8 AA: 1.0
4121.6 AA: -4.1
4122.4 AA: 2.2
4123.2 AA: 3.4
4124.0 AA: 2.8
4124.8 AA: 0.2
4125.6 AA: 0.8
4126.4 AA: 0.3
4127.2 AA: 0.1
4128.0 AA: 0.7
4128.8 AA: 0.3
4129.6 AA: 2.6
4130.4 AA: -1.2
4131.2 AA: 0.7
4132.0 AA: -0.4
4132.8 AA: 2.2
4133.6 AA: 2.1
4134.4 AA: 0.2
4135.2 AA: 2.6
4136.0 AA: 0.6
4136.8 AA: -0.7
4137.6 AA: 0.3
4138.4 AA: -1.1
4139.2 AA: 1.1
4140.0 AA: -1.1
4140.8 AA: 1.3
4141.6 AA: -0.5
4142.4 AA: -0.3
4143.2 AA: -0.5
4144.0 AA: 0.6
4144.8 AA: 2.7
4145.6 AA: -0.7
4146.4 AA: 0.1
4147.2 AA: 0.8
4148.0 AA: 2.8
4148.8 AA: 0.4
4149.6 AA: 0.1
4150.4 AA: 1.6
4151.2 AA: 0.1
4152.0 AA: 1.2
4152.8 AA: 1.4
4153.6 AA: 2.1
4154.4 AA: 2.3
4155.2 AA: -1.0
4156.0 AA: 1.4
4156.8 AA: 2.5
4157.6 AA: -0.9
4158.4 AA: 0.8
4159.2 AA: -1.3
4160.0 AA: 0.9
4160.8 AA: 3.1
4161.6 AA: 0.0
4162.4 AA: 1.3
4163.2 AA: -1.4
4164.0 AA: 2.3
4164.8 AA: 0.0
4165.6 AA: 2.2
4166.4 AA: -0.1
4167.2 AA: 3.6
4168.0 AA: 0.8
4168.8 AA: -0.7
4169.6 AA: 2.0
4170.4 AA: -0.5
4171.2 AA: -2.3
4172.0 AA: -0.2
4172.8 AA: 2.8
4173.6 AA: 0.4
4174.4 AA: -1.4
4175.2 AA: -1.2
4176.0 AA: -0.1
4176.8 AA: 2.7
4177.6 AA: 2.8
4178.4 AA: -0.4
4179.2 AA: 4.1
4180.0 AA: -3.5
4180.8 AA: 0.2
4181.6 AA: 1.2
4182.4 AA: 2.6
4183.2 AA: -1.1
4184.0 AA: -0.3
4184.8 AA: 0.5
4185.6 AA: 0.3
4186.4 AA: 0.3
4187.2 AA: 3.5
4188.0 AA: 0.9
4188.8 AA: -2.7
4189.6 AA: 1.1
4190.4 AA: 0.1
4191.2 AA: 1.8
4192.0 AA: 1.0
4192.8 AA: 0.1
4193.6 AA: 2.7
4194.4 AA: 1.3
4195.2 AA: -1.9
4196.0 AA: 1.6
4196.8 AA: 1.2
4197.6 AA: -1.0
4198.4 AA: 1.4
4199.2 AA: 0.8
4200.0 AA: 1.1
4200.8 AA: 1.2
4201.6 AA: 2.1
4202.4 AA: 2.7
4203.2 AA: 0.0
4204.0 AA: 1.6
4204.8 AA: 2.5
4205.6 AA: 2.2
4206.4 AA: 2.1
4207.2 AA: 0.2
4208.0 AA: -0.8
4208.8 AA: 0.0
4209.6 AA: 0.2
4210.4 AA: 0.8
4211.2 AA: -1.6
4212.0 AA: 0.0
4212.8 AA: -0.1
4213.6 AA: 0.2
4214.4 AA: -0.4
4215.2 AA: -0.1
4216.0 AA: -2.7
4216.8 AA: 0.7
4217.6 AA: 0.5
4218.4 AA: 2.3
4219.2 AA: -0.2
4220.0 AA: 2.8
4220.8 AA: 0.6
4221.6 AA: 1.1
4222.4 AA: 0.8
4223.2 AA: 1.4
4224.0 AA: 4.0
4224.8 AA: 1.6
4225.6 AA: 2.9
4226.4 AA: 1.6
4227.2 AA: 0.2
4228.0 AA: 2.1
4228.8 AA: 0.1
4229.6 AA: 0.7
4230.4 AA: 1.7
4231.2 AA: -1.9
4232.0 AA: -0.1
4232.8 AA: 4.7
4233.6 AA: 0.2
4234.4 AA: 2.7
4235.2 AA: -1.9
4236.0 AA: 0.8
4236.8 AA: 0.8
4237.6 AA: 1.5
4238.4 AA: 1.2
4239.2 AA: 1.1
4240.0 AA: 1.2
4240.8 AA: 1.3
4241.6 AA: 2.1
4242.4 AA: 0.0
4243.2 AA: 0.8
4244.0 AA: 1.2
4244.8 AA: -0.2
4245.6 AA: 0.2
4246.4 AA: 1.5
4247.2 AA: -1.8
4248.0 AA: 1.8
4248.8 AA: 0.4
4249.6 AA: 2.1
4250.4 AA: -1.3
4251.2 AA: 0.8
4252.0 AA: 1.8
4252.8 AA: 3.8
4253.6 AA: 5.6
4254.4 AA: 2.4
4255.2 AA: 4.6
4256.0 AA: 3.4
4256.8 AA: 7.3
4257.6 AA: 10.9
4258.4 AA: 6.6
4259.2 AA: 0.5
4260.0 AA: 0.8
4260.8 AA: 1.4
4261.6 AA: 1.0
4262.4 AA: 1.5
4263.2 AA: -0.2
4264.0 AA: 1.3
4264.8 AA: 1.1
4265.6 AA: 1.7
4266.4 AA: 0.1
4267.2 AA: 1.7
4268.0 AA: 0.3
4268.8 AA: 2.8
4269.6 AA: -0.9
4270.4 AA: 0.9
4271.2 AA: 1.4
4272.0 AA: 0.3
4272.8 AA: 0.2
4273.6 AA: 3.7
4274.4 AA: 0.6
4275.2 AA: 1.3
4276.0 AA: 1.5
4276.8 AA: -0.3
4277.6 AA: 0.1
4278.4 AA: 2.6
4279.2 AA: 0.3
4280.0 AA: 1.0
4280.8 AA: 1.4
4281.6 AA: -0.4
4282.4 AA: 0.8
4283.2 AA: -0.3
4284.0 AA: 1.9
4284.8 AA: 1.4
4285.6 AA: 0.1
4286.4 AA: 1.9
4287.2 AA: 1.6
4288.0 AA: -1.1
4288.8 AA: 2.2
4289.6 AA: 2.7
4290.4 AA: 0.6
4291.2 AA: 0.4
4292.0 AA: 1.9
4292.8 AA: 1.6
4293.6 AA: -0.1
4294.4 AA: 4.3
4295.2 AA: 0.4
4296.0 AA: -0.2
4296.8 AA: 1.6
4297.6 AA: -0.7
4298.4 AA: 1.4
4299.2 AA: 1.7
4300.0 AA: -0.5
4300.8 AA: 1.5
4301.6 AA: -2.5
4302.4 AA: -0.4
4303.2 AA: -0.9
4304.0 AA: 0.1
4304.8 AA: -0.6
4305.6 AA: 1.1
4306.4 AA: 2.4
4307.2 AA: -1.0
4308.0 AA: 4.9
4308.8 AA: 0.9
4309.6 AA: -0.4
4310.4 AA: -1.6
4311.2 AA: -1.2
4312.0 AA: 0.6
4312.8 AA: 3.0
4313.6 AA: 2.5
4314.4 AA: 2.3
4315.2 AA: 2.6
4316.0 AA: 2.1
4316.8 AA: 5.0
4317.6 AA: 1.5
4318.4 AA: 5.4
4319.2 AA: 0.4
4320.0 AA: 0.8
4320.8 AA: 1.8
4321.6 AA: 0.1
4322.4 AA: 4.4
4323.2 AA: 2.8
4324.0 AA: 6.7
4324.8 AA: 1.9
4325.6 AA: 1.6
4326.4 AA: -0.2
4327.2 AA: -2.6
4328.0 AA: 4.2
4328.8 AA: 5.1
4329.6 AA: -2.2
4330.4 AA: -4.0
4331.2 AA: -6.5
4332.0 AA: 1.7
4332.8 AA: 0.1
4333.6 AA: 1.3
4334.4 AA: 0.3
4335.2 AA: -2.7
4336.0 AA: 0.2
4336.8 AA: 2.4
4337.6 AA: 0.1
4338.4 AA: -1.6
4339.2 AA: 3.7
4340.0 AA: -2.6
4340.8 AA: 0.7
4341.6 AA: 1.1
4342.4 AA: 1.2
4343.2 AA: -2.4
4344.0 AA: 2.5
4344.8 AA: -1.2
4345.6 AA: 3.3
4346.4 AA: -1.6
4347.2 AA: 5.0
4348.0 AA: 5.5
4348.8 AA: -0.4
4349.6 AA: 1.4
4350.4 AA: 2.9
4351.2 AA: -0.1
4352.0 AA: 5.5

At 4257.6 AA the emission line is [O II] 3727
